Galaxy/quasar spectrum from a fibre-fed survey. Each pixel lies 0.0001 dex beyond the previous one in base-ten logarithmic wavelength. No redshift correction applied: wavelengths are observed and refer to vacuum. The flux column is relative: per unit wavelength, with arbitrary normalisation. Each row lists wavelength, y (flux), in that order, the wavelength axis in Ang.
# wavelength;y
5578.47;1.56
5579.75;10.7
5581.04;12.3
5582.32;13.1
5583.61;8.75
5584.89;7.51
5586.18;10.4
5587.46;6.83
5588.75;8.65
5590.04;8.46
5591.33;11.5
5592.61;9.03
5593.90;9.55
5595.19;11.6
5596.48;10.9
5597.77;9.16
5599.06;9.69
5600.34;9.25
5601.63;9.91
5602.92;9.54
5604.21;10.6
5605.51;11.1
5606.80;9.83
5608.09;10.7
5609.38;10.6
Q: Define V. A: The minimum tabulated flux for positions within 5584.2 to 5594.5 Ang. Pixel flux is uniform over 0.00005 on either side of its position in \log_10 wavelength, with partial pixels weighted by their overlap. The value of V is 6.83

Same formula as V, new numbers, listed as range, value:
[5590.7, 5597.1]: 9.03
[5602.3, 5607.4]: 9.54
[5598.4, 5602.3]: 9.25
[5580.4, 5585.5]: 7.51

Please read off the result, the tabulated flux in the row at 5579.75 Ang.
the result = 10.7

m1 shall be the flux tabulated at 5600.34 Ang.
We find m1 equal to 9.25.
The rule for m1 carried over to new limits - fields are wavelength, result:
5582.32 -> 13.1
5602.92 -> 9.54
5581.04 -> 12.3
